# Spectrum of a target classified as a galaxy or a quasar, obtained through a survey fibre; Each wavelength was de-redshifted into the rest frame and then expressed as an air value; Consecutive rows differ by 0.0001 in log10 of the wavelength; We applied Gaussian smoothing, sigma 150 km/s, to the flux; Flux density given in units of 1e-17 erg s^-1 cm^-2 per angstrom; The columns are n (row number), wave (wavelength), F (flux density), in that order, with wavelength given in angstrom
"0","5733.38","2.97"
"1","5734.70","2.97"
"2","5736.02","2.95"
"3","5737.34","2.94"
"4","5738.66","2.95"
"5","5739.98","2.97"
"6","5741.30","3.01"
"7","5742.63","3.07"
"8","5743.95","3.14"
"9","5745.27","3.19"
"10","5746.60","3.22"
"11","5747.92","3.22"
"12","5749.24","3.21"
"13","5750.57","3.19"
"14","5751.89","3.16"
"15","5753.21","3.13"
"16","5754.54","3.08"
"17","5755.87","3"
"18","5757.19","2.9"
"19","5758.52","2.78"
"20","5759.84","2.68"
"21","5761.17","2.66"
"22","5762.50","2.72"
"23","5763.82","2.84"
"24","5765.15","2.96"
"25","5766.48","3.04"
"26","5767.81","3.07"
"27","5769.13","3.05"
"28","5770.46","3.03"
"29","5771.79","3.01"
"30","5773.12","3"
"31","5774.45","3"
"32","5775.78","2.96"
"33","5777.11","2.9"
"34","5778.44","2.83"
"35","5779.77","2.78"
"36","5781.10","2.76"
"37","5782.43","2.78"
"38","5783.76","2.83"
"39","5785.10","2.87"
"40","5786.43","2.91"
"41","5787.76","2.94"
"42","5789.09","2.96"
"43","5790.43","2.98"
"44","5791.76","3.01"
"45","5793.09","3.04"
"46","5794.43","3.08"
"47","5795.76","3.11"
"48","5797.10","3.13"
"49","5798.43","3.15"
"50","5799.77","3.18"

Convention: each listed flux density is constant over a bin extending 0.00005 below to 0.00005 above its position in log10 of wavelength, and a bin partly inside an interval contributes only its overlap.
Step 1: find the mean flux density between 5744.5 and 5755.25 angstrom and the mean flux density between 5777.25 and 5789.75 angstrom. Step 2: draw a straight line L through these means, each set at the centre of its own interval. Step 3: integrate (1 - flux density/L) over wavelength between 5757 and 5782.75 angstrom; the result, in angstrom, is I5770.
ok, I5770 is 0.8 angstrom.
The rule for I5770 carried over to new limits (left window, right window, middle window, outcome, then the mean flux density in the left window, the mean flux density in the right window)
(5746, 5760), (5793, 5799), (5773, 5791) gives 1.19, 3.07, 3.11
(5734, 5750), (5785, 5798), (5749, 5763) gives 0.48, 3.07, 3.01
